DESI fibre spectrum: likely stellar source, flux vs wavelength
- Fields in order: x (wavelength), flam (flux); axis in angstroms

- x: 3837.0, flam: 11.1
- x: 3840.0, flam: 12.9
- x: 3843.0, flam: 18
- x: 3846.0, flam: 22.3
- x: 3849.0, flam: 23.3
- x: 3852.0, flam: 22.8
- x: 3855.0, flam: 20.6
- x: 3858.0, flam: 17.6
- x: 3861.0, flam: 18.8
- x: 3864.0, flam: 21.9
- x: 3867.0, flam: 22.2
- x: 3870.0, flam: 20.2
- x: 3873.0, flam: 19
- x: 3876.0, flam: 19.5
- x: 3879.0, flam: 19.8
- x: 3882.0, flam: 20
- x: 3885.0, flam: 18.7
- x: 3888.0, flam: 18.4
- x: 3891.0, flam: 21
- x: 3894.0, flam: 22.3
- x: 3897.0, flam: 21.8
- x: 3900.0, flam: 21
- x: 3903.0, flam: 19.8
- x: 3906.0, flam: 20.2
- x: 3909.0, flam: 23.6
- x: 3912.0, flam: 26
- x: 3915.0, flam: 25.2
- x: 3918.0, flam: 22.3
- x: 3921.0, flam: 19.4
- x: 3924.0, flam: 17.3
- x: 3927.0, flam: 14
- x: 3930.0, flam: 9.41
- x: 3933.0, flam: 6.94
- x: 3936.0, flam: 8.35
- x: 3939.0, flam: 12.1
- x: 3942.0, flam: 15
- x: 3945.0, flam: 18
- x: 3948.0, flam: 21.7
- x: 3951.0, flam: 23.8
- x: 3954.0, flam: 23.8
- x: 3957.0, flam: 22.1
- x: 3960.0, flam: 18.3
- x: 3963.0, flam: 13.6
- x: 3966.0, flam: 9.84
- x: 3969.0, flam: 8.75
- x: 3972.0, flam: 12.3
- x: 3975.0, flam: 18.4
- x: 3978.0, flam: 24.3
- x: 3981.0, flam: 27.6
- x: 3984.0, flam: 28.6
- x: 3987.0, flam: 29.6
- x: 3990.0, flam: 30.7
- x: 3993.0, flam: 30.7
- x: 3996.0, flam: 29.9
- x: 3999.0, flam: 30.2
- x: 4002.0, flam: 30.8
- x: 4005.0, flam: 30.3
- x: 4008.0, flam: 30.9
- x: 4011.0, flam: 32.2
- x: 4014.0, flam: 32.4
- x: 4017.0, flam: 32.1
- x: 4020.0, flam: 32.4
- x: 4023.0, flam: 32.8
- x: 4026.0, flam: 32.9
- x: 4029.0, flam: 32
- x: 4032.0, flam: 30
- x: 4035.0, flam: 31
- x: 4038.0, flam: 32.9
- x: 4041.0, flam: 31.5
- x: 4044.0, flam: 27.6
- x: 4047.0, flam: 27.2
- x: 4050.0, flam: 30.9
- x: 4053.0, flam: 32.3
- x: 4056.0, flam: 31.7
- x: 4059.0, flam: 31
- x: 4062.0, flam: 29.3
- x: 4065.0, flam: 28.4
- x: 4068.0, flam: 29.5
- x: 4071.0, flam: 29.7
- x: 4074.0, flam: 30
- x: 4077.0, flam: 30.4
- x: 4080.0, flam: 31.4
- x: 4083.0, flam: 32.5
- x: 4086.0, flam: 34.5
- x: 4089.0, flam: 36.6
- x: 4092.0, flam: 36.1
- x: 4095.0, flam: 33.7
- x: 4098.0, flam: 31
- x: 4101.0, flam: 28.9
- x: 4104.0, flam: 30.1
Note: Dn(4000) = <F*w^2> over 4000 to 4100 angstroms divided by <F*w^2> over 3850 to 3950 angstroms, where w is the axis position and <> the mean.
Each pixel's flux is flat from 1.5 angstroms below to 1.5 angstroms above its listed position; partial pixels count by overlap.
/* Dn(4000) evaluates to 1.79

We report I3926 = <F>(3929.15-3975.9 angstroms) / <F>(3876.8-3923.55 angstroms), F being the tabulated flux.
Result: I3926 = 0.7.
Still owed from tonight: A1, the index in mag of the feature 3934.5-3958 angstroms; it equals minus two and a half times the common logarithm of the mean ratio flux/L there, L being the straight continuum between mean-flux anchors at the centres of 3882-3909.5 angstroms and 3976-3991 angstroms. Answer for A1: 0.35 mag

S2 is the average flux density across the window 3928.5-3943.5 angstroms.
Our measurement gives 10.4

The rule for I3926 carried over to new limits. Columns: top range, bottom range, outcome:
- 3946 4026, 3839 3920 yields 1.22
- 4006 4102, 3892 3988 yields 1.67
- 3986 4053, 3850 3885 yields 1.53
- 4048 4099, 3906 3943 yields 1.89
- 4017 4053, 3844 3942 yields 1.62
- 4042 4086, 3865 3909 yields 1.48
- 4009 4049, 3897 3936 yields 1.69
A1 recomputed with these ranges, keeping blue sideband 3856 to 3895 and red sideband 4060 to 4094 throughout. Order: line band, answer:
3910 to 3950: 0.342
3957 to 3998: 0.192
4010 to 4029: -0.147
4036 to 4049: -0.008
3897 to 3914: -0.024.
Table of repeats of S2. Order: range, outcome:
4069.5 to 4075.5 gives 29.8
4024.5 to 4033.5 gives 31.6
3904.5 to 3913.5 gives 23.3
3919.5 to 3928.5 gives 16.9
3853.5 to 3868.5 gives 20.2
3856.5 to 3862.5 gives 18.2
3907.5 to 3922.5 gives 23.3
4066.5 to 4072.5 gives 29.6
